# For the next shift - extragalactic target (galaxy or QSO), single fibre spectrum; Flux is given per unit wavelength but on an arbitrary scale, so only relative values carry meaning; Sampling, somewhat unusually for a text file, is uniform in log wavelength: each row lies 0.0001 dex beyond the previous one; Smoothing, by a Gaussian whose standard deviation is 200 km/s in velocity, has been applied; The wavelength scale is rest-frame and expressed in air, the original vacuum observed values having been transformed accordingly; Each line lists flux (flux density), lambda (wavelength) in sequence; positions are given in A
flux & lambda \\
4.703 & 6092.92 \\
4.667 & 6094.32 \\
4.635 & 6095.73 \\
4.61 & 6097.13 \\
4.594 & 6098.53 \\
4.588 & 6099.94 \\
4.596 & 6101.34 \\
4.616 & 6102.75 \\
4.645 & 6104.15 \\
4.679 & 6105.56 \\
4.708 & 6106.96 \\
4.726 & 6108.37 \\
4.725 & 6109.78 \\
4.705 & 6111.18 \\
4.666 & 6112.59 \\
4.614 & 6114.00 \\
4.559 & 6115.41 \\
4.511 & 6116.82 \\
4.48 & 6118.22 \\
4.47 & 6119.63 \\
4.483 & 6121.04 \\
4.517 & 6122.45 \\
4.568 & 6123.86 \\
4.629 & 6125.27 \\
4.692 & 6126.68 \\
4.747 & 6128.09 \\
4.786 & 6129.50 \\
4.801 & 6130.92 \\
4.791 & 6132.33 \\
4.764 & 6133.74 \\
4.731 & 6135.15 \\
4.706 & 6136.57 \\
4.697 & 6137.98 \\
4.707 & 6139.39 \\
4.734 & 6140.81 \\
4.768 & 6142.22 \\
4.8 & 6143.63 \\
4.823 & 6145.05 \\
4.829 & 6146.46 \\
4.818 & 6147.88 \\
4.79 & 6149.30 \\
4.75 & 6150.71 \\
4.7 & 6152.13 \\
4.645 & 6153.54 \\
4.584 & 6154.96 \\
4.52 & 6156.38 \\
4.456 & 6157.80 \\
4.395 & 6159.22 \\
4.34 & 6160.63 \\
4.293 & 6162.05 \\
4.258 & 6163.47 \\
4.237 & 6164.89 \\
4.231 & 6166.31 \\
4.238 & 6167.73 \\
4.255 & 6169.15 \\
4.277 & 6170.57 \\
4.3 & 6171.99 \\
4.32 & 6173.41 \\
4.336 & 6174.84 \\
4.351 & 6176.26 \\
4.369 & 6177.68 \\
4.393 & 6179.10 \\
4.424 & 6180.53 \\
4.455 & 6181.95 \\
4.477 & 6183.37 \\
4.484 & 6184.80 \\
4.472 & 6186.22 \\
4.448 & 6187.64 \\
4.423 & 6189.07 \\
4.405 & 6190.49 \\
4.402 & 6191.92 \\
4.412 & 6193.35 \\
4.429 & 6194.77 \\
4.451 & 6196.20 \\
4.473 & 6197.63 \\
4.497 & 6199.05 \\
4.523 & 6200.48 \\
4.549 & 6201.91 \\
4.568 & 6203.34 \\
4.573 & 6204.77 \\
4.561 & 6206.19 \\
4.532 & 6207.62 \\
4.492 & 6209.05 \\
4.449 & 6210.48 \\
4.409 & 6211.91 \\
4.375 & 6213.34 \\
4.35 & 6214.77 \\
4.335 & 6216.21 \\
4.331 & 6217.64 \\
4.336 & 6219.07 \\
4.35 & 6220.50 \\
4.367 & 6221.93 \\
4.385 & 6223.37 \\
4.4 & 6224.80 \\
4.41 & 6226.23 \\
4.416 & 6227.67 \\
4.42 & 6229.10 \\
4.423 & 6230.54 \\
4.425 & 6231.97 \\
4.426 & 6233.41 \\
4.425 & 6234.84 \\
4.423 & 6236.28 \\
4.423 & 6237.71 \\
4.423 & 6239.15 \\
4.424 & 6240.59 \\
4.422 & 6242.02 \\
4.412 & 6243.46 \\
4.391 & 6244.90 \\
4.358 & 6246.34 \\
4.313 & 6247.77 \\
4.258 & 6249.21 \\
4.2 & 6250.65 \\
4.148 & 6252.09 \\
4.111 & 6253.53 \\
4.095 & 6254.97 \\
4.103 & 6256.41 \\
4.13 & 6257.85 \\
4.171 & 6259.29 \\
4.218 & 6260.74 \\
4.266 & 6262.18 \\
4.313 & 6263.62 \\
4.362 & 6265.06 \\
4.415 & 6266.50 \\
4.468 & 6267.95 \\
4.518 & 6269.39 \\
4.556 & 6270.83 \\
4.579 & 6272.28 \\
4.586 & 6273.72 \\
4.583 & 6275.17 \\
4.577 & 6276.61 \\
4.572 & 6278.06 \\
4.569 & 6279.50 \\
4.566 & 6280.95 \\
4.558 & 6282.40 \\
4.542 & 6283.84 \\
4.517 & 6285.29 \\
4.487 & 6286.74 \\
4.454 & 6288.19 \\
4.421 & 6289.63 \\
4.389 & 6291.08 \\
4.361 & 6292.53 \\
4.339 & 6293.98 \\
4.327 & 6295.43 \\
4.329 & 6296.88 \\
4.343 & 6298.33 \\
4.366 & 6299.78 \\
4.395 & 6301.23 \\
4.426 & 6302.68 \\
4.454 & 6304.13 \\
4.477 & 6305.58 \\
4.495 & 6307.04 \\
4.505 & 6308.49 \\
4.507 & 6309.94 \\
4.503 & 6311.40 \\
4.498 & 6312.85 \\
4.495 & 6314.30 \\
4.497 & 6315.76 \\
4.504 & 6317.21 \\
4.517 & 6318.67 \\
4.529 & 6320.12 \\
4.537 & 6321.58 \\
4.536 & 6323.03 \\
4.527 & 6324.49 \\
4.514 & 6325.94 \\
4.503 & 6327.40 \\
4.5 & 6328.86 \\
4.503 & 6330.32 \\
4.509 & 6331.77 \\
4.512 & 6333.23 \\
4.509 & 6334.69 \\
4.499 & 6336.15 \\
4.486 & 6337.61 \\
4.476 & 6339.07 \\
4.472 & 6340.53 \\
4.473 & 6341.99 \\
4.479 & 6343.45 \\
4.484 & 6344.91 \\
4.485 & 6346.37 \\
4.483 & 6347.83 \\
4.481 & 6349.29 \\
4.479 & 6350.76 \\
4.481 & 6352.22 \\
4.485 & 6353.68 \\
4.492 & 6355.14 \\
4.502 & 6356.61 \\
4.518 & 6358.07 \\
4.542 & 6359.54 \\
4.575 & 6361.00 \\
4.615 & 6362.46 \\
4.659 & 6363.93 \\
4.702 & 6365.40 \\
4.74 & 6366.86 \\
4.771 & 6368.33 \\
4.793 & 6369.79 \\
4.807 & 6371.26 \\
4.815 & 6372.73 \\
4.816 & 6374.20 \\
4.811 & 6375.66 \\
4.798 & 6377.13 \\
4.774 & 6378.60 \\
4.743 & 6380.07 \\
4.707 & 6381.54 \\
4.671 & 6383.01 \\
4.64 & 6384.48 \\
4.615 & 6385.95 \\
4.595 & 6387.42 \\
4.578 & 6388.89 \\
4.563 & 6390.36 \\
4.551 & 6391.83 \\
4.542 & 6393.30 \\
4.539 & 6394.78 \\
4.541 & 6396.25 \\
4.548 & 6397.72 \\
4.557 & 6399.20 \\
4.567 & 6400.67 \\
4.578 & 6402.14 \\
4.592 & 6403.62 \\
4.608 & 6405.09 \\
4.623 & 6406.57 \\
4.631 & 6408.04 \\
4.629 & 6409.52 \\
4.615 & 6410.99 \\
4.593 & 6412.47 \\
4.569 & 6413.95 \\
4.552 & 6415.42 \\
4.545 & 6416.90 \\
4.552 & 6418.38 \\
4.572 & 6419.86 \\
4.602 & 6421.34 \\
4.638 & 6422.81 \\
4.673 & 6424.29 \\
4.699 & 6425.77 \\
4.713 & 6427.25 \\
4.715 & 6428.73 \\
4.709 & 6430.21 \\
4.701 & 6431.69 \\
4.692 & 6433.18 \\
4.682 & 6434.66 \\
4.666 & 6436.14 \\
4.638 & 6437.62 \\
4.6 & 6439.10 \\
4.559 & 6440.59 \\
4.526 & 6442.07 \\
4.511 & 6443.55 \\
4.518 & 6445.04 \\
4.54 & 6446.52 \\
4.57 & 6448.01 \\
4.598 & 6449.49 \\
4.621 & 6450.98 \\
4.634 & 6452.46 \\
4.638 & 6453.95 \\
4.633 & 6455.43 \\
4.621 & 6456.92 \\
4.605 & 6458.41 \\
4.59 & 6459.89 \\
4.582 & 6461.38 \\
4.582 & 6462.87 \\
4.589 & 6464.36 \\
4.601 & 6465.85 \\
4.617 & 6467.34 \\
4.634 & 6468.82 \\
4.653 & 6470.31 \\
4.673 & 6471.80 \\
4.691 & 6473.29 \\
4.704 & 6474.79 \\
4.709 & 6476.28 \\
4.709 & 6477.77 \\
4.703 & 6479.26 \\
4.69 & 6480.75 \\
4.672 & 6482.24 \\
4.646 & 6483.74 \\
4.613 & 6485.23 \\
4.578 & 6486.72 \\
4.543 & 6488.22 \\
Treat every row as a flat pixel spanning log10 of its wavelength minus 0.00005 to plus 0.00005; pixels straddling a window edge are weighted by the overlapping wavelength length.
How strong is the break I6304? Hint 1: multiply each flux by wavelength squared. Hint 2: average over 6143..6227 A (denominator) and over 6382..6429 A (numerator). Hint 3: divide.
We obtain 1.11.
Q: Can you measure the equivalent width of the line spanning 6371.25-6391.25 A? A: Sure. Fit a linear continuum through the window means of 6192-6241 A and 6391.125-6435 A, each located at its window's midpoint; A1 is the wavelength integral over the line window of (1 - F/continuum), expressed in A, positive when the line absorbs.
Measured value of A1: -0.5 A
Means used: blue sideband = 4.43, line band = 4.71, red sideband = 4.61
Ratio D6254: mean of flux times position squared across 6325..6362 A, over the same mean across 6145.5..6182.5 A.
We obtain 1.1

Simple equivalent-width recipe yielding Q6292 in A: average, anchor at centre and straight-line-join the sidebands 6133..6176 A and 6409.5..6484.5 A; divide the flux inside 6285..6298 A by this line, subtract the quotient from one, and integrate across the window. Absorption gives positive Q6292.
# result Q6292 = 0.5 A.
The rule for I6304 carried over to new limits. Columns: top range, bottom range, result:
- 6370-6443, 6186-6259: 1.12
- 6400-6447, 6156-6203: 1.14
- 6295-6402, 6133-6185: 1.07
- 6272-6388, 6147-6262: 1.08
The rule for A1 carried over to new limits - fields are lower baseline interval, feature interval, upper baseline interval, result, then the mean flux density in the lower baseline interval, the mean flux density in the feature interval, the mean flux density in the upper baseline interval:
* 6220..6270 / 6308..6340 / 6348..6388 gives 0.2 A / 4.34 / 4.51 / 4.65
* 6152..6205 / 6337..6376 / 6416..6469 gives -0.3 A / 4.42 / 4.59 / 4.62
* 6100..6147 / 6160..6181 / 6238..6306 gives 1.3 A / 4.67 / 4.3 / 4.39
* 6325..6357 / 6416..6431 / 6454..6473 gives -0.2 A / 4.49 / 4.64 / 4.62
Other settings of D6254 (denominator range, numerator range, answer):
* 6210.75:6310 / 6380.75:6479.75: 1.11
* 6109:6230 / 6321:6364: 1.06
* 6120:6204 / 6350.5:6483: 1.11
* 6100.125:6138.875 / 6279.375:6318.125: 1.01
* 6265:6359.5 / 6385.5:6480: 1.07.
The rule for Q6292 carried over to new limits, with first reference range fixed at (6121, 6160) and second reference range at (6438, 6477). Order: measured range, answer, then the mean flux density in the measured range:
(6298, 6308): 0.47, 4.43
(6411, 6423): 0.11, 4.58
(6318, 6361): 1.26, 4.5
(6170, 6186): 1.01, 4.38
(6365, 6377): -0.40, 4.79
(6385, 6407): 0.24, 4.57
